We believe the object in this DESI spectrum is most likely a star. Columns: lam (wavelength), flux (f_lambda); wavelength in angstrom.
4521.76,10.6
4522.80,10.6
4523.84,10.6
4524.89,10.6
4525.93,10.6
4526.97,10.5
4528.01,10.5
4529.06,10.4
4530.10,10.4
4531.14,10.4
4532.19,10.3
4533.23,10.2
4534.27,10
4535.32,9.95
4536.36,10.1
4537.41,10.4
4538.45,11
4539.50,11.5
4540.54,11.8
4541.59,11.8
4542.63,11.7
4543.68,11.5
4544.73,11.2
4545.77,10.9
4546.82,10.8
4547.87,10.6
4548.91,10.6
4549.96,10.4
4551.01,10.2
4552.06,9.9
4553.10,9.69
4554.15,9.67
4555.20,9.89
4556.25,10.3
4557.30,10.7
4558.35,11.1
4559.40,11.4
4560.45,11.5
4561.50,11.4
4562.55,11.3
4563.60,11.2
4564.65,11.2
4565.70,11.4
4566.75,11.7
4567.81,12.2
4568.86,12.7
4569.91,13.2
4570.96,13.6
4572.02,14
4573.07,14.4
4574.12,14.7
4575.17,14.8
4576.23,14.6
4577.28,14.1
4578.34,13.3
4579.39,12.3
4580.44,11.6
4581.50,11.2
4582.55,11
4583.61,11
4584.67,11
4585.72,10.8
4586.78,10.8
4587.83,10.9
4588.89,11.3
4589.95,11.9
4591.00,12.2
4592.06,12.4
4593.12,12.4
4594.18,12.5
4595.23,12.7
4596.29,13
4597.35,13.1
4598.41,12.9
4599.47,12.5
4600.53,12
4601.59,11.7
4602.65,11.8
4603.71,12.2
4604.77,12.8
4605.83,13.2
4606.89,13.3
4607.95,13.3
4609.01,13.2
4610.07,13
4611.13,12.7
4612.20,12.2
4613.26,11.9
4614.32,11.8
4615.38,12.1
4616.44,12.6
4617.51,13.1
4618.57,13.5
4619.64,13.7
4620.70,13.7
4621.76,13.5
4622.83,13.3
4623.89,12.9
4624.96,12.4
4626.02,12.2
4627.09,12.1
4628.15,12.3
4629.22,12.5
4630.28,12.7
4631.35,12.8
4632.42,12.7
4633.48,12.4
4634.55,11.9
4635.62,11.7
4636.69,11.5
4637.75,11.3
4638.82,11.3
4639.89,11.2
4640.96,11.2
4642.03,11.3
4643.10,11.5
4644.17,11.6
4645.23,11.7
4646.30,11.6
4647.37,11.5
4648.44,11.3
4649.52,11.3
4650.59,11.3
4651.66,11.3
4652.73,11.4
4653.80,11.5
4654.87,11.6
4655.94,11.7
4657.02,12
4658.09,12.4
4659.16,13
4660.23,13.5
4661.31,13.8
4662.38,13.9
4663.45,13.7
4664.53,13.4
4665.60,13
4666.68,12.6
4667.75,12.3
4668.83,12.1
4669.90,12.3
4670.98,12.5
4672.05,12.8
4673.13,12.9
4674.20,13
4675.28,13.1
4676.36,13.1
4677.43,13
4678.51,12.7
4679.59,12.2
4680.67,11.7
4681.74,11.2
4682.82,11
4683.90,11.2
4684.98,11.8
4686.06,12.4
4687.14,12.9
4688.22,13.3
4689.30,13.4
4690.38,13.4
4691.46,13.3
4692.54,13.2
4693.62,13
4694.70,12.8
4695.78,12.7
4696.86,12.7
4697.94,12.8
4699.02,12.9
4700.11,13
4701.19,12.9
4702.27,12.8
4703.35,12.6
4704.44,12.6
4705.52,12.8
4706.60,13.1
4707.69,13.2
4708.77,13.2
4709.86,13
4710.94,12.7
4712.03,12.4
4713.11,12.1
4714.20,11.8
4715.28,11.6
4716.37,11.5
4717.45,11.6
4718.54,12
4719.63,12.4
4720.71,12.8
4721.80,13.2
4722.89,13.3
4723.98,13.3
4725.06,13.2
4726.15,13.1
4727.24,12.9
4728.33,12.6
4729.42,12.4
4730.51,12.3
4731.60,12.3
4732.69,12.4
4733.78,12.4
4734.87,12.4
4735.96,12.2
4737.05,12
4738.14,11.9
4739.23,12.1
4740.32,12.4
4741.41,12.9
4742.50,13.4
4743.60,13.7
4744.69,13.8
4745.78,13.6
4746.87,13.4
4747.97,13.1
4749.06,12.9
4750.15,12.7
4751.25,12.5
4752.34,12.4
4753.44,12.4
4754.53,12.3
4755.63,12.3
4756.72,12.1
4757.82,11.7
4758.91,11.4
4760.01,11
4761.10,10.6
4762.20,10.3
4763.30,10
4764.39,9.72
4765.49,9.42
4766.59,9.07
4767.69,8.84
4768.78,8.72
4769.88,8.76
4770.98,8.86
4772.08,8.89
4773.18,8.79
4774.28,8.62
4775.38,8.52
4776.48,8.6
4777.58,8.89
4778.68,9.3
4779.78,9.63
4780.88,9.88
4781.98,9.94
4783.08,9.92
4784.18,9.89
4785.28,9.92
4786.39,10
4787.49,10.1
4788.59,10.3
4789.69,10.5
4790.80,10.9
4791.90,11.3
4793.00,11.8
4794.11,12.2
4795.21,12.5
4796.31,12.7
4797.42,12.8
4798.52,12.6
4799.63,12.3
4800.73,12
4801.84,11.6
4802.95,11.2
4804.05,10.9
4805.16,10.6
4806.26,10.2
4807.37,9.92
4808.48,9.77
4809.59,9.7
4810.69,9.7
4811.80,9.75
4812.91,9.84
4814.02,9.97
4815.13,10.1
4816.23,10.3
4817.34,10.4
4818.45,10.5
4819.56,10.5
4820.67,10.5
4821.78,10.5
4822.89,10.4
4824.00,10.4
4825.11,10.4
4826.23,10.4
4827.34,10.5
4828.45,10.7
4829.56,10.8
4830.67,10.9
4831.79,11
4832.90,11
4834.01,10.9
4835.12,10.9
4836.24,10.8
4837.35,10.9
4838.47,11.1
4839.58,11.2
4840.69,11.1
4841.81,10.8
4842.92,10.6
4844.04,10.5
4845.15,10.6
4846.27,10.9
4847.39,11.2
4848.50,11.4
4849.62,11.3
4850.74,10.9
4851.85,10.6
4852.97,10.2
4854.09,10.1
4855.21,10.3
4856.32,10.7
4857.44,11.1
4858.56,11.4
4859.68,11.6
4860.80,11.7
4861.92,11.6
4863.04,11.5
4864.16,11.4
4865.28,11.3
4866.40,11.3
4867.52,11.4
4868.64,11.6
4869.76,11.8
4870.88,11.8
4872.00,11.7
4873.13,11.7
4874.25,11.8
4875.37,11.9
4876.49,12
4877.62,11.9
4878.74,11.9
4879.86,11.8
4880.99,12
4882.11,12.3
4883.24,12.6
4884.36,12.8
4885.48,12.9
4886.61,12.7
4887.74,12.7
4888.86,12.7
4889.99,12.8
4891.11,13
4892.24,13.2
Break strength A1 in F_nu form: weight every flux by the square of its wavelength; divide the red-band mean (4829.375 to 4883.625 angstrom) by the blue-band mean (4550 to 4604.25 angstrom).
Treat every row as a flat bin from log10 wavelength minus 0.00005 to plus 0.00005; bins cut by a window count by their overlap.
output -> 1.1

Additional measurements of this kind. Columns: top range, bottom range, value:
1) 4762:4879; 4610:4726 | 0.91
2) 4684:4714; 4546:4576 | 1.17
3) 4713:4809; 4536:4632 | 1.02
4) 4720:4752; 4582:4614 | 1.11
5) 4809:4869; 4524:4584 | 1.07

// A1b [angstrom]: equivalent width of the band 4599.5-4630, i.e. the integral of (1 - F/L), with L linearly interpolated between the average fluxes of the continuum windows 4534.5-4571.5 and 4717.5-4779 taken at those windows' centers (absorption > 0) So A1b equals -3.90 angstrom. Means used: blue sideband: 11.1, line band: 12.7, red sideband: 11.6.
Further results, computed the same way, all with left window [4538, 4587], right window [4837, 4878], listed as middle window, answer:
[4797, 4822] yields 1.4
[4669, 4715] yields -4.7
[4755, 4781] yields 3.7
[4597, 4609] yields -1.1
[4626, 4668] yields -2.1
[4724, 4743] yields -1.9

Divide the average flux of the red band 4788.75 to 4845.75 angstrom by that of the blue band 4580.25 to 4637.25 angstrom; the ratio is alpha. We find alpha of 0.88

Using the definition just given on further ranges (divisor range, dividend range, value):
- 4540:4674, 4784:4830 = 0.89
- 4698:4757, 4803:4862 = 0.84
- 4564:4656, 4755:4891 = 0.88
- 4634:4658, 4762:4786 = 0.81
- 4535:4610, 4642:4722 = 1.05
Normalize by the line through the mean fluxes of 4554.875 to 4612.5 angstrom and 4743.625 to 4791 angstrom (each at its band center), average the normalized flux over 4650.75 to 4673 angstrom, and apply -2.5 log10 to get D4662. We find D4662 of -0.09 mag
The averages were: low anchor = 12.3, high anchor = 10.6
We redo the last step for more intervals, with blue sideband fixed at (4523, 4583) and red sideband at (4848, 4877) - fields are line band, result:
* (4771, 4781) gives 0.25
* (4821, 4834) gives 0.07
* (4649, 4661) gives -0.05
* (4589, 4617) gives -0.10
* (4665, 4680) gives -0.12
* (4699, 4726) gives -0.12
